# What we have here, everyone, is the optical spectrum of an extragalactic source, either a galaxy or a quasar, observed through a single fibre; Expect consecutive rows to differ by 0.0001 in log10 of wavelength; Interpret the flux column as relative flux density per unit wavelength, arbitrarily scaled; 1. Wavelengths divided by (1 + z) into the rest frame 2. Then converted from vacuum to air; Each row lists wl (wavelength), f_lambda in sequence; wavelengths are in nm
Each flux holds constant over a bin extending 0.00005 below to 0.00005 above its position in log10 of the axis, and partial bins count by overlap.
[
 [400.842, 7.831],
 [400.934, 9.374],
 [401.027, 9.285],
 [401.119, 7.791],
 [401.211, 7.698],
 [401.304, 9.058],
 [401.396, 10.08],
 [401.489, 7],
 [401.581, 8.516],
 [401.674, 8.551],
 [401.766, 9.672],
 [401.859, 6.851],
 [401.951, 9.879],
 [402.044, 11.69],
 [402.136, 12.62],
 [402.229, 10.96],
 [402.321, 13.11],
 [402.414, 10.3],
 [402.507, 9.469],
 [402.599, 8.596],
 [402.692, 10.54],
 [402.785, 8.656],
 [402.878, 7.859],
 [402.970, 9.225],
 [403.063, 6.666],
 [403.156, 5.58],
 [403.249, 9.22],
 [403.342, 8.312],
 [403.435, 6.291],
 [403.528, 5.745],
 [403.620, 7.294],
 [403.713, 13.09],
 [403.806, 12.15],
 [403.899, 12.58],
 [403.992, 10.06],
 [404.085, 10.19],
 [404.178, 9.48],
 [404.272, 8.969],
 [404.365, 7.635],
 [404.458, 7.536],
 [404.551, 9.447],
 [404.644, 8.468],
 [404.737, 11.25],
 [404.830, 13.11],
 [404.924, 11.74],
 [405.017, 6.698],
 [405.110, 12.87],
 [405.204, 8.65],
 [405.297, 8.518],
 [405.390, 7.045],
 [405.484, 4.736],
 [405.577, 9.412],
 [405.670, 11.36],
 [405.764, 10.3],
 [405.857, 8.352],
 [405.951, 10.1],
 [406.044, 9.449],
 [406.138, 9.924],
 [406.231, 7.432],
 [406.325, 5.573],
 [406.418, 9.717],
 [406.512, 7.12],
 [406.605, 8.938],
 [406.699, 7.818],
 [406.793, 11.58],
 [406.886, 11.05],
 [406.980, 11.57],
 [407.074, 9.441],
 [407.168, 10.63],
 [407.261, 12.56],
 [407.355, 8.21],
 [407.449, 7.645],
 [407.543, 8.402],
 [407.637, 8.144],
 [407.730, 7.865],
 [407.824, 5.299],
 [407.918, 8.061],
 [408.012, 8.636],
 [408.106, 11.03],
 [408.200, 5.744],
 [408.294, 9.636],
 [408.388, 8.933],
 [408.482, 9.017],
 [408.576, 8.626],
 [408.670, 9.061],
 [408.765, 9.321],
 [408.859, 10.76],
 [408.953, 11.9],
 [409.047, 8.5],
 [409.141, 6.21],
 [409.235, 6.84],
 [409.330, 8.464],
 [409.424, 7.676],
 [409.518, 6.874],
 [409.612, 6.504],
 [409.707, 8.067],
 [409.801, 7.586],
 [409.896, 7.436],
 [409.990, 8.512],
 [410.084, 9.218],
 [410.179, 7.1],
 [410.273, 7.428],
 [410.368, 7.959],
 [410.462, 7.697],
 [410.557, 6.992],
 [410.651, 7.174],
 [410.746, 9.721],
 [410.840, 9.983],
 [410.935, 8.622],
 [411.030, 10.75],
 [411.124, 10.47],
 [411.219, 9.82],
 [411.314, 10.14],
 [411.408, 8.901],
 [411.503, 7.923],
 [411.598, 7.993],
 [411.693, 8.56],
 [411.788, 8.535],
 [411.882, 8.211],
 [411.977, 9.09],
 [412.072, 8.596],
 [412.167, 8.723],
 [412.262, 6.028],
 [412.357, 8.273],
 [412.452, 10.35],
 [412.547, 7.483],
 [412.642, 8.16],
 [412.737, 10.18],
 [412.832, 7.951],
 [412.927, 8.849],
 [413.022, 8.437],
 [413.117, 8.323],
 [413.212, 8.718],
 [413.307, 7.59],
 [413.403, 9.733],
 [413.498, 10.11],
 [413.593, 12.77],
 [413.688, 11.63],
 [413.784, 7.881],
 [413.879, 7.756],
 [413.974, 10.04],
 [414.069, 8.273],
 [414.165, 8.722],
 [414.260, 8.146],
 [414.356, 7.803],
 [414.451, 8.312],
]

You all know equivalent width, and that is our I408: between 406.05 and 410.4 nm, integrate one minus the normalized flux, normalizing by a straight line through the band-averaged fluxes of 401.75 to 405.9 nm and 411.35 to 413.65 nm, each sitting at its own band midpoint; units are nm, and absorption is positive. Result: 0.24 nm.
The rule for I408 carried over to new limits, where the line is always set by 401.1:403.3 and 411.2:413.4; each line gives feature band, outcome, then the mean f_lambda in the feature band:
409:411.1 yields 0.168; 8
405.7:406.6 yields 0.021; 8.73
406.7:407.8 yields -0.086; 9.57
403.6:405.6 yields -0.132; 9.62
